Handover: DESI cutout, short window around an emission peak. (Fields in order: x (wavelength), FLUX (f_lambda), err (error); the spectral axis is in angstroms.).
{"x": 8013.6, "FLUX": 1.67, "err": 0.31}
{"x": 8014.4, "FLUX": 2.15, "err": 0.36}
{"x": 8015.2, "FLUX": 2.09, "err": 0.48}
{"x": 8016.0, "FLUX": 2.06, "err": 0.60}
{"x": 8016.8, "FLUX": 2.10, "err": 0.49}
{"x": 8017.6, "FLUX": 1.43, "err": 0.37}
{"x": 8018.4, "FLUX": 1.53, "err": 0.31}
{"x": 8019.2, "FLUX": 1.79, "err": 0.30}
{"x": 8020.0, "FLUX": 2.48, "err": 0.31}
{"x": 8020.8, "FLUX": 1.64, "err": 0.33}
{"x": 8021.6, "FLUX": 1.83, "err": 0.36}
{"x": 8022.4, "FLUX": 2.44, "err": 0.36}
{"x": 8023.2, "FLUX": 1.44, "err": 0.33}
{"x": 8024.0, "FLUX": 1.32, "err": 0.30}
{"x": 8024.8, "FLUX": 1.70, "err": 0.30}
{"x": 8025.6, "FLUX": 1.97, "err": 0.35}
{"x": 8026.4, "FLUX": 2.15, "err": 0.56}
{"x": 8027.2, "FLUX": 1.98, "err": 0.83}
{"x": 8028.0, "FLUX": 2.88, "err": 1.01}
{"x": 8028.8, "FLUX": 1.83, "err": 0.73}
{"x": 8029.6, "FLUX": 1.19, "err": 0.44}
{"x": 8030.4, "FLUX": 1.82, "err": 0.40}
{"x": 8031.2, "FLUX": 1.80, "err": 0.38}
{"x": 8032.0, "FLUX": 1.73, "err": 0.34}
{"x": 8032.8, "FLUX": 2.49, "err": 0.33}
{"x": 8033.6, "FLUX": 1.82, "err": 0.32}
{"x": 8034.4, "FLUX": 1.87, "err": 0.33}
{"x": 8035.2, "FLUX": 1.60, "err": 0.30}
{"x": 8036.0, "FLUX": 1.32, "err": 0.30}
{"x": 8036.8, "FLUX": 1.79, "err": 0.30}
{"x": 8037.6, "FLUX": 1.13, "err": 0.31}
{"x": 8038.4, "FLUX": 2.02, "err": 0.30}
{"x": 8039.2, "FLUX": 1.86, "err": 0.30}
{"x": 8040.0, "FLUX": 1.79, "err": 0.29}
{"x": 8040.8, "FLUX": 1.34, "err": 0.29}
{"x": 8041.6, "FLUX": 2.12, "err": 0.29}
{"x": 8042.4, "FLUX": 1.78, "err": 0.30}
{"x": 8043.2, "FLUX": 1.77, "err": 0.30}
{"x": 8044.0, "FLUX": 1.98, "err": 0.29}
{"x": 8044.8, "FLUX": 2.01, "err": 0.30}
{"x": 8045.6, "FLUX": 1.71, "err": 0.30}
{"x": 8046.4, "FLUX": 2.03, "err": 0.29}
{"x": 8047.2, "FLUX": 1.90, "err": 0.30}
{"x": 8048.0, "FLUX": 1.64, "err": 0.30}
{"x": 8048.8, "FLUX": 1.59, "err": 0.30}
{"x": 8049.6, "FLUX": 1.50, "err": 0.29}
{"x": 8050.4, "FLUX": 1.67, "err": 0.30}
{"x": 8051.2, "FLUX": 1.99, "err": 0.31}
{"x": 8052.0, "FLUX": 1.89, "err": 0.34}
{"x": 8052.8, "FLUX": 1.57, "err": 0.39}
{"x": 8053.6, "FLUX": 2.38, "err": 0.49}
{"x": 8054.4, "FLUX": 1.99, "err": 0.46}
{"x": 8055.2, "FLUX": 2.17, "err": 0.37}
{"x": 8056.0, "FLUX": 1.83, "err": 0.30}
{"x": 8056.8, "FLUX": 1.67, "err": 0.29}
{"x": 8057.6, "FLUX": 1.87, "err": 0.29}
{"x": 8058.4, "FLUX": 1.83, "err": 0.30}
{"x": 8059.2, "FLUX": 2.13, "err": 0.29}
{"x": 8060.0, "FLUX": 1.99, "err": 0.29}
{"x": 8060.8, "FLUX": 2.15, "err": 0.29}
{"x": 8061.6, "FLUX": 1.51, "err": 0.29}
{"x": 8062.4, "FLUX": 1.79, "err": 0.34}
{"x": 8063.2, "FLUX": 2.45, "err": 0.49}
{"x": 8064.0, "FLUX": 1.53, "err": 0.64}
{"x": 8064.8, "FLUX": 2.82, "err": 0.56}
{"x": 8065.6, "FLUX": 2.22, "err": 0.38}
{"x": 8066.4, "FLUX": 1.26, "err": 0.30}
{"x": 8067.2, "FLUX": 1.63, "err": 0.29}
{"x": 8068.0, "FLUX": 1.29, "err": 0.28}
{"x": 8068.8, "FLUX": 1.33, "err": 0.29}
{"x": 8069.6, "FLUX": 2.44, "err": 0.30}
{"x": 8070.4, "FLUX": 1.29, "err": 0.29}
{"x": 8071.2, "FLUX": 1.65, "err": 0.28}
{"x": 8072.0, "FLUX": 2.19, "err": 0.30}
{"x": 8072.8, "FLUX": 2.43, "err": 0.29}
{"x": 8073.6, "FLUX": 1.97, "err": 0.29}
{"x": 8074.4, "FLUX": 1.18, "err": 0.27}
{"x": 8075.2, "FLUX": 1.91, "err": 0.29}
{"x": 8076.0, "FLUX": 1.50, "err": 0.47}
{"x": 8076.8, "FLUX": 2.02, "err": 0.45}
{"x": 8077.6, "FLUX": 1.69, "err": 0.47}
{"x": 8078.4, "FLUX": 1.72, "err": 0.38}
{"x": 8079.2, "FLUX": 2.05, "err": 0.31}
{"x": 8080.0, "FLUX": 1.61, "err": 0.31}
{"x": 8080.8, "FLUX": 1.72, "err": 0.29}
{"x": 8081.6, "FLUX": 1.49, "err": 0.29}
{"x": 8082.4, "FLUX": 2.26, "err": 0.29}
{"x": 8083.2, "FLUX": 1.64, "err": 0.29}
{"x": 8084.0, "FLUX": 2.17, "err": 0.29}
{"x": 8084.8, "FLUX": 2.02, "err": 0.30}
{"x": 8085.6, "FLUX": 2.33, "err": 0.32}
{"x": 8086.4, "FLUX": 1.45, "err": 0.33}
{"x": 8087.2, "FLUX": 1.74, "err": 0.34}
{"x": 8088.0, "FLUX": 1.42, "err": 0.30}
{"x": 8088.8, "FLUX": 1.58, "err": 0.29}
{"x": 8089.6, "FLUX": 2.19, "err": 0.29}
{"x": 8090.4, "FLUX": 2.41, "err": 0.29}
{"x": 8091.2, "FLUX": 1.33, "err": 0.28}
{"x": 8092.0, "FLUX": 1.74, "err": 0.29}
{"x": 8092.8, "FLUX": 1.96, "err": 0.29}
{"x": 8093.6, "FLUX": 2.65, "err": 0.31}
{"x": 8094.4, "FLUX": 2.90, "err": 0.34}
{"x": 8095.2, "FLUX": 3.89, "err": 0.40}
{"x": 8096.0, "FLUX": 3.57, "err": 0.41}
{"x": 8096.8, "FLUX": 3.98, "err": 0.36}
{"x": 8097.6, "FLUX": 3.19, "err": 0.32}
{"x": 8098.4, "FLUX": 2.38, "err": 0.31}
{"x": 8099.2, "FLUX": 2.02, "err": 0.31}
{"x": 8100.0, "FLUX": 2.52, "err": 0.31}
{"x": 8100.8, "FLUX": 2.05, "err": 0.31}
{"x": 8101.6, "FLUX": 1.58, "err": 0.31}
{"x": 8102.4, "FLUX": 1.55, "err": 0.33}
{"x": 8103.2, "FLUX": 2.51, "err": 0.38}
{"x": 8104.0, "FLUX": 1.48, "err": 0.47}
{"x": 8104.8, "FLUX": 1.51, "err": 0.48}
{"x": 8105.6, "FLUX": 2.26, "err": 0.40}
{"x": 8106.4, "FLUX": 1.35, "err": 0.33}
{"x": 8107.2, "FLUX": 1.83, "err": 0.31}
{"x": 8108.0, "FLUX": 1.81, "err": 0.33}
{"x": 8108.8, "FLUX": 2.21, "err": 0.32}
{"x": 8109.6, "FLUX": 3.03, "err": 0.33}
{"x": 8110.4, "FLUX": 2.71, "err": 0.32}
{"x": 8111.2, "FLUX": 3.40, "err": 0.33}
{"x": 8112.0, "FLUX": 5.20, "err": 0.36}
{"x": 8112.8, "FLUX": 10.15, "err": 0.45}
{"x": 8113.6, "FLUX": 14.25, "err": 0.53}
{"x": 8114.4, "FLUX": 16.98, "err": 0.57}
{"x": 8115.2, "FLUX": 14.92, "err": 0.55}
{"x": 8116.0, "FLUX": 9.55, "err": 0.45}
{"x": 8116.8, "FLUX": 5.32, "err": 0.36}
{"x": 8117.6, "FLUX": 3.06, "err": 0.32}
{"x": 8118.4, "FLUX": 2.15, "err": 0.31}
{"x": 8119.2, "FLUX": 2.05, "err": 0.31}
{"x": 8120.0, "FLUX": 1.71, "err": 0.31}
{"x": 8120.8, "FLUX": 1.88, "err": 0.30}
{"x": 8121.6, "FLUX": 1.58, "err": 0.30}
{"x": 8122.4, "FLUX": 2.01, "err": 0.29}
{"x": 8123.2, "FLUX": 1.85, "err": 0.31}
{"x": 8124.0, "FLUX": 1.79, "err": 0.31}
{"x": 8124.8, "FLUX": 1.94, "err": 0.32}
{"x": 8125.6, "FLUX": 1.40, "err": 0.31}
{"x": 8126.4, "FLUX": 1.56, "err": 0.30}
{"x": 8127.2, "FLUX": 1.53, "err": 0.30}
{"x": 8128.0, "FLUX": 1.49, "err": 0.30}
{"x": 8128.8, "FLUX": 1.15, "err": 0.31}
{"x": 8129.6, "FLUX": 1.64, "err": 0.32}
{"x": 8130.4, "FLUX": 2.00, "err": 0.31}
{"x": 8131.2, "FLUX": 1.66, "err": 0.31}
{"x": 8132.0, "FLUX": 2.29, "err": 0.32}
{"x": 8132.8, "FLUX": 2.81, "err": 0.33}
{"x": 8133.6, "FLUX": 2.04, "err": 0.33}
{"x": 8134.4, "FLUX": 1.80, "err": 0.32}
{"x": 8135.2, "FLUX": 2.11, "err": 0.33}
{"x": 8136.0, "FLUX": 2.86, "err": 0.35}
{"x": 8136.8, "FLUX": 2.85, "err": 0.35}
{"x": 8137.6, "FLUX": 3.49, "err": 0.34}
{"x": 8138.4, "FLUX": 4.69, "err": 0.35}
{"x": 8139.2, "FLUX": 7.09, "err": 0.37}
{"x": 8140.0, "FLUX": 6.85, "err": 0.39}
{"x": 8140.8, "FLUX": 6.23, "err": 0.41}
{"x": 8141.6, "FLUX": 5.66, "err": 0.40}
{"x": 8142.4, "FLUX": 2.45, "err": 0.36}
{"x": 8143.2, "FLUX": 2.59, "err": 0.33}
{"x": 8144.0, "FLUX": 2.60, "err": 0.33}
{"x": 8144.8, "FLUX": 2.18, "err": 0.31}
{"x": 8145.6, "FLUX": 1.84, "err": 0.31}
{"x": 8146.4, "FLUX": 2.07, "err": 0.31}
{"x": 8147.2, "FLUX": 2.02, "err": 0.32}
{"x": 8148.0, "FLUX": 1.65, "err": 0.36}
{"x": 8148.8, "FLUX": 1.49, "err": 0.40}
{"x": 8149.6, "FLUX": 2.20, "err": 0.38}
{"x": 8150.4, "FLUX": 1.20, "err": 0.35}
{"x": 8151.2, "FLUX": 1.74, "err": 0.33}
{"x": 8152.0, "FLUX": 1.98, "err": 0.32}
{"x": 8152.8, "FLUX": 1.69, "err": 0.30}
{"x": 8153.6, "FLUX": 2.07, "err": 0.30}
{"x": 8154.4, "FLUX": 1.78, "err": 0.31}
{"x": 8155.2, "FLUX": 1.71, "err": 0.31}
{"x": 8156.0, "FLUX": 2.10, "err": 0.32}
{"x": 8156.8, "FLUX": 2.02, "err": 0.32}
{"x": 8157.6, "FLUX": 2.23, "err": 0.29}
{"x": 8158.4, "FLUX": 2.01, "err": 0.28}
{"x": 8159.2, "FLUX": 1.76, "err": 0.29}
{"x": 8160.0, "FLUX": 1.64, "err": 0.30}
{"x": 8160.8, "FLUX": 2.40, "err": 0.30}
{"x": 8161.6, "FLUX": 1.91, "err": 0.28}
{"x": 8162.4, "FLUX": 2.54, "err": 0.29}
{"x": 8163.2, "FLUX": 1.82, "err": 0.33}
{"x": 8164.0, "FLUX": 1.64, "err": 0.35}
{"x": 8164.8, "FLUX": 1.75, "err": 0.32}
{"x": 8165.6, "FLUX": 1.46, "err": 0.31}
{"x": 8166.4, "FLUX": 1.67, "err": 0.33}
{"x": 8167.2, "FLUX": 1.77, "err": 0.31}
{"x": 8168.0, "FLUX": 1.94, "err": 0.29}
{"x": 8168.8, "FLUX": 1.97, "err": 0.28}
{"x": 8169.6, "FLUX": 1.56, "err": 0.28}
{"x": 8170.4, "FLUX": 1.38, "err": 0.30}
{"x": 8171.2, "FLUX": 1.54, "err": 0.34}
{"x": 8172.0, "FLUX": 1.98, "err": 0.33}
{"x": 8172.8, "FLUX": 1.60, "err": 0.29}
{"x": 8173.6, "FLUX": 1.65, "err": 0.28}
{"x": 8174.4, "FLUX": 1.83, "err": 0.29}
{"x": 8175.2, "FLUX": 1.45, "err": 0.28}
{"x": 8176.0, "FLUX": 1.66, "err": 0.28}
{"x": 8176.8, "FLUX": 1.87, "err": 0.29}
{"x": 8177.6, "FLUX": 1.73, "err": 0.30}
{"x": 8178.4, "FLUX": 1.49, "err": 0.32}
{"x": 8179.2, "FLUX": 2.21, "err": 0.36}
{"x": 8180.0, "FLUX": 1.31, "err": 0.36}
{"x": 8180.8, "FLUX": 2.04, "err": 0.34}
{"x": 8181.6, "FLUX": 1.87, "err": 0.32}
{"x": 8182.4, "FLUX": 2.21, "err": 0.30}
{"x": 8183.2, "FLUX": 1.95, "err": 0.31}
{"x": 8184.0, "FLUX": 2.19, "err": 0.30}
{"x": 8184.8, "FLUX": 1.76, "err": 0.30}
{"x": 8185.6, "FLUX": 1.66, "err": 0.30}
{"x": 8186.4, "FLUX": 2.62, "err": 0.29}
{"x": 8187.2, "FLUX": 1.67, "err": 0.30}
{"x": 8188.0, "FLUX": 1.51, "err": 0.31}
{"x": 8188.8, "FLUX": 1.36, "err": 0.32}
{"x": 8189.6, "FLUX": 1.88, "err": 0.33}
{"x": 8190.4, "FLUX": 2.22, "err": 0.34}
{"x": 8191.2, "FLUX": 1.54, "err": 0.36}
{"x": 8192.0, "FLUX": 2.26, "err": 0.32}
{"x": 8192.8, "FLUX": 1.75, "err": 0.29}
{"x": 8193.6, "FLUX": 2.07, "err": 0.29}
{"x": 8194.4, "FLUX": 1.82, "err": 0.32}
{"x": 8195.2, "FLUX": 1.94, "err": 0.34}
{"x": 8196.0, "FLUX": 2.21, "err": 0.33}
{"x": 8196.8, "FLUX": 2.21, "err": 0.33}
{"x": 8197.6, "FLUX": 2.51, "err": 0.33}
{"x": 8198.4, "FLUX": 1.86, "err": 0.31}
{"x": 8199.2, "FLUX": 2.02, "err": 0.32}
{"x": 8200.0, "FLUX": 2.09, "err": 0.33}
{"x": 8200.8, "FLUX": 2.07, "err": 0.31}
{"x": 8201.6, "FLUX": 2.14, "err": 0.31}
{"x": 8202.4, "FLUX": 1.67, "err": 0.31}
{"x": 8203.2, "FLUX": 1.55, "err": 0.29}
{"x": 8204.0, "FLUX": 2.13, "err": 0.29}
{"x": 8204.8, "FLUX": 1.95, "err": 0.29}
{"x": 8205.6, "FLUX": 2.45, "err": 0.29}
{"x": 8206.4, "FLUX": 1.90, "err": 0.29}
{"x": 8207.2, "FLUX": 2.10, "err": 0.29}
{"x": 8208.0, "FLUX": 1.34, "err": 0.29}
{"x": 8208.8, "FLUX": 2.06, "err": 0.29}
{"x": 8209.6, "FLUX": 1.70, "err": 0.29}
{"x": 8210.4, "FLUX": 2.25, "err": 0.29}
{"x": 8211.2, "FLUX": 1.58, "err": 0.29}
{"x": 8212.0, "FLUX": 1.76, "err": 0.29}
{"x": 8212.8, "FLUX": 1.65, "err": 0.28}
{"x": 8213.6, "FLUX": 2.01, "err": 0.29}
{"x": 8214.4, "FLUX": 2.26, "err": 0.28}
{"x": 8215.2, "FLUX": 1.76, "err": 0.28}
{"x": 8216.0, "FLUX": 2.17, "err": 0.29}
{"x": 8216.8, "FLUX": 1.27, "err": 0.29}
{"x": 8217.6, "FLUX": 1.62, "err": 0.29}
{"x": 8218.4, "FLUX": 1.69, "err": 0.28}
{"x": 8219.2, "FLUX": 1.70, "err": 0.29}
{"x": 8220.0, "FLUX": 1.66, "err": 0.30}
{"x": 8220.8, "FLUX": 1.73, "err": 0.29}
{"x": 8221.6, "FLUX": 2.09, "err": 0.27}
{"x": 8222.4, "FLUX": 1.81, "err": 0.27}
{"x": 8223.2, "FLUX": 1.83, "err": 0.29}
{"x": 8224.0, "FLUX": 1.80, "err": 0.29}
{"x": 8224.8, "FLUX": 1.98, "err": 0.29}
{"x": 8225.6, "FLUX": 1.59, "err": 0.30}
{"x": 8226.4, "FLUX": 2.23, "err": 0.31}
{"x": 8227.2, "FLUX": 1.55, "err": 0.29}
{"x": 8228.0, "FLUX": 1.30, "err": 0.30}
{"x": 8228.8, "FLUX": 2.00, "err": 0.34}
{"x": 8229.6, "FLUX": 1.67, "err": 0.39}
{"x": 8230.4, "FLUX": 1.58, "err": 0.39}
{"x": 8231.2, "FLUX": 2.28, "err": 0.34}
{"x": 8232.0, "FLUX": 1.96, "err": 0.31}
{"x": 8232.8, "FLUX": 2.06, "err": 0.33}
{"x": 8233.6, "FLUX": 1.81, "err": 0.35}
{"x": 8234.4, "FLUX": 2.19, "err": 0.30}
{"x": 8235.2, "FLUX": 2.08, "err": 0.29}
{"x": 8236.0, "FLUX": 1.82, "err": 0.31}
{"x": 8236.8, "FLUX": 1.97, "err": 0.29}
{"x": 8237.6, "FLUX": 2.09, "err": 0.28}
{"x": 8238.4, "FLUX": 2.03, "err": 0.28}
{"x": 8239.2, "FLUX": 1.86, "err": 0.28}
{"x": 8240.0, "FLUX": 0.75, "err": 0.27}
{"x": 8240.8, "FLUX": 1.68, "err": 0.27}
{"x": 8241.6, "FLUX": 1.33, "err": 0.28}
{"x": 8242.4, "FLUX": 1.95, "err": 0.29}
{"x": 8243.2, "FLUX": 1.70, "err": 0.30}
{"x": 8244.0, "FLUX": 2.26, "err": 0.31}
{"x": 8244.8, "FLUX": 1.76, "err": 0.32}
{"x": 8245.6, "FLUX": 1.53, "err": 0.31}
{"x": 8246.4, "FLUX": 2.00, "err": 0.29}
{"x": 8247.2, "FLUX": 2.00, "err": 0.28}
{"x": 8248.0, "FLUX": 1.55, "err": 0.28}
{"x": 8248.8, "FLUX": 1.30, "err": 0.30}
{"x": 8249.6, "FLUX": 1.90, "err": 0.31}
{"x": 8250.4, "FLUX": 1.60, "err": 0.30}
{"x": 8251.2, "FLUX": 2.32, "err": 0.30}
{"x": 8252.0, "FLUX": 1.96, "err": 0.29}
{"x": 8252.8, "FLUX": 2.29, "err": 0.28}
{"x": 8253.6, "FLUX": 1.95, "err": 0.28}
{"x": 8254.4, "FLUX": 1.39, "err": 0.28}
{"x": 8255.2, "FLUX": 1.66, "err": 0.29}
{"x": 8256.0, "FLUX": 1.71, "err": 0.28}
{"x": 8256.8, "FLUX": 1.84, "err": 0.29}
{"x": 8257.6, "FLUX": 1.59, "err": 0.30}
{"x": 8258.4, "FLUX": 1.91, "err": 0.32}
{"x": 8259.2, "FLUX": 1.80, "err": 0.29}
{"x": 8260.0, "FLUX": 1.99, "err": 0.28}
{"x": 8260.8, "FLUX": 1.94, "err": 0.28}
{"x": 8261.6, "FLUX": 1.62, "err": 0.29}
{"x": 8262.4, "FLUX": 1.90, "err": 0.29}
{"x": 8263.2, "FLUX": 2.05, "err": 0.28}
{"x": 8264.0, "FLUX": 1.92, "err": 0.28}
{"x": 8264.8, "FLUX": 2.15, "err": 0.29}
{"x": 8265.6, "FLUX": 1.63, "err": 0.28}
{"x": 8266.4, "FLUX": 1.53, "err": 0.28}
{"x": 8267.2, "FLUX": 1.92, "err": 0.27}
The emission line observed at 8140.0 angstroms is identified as [N II] 6583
